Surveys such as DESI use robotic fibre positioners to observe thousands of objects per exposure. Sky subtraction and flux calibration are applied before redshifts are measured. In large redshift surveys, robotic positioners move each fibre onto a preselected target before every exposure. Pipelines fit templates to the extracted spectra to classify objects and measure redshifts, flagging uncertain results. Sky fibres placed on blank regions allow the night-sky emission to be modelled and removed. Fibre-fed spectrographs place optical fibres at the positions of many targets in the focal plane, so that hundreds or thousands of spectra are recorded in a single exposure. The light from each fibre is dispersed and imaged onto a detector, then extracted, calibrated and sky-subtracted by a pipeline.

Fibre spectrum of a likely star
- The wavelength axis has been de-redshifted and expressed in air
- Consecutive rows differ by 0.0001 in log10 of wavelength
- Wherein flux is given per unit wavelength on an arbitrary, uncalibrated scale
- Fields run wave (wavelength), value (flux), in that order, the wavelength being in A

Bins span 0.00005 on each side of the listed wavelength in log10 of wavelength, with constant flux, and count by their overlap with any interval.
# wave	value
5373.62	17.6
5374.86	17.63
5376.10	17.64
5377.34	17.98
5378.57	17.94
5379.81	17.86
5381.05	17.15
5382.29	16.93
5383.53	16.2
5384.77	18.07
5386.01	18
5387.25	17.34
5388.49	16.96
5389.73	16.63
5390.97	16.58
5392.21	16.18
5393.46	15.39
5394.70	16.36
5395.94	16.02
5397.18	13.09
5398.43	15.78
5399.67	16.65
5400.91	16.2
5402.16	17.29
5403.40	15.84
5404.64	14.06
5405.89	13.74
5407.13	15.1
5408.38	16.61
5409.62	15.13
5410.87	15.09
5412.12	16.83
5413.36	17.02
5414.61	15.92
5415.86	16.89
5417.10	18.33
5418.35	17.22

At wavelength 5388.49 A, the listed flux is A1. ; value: 16.96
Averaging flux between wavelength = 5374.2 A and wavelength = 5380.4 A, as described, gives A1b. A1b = 17.8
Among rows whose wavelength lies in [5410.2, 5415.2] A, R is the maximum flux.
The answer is 17.02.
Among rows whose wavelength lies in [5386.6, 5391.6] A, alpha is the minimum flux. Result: 16.58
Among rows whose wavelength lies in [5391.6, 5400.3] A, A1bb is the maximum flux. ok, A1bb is 16.65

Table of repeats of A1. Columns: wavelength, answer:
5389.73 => 16.63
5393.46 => 15.39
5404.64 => 14.06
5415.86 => 16.89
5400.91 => 16.2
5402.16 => 17.29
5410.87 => 15.09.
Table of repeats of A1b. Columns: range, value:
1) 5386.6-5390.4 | 17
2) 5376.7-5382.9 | 17.6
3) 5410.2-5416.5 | 16.3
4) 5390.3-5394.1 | 16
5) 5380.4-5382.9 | 17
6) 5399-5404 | 16.5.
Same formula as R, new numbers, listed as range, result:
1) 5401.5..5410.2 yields 17.29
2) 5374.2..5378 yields 17.98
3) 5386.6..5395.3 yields 17.34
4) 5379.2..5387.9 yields 18.07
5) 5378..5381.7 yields 17.94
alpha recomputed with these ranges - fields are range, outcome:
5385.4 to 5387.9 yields 17.34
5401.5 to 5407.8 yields 13.74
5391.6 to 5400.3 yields 13.09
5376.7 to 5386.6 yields 16.2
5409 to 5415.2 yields 15.09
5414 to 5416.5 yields 15.92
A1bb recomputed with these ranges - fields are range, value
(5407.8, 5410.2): 16.61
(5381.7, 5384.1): 16.93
